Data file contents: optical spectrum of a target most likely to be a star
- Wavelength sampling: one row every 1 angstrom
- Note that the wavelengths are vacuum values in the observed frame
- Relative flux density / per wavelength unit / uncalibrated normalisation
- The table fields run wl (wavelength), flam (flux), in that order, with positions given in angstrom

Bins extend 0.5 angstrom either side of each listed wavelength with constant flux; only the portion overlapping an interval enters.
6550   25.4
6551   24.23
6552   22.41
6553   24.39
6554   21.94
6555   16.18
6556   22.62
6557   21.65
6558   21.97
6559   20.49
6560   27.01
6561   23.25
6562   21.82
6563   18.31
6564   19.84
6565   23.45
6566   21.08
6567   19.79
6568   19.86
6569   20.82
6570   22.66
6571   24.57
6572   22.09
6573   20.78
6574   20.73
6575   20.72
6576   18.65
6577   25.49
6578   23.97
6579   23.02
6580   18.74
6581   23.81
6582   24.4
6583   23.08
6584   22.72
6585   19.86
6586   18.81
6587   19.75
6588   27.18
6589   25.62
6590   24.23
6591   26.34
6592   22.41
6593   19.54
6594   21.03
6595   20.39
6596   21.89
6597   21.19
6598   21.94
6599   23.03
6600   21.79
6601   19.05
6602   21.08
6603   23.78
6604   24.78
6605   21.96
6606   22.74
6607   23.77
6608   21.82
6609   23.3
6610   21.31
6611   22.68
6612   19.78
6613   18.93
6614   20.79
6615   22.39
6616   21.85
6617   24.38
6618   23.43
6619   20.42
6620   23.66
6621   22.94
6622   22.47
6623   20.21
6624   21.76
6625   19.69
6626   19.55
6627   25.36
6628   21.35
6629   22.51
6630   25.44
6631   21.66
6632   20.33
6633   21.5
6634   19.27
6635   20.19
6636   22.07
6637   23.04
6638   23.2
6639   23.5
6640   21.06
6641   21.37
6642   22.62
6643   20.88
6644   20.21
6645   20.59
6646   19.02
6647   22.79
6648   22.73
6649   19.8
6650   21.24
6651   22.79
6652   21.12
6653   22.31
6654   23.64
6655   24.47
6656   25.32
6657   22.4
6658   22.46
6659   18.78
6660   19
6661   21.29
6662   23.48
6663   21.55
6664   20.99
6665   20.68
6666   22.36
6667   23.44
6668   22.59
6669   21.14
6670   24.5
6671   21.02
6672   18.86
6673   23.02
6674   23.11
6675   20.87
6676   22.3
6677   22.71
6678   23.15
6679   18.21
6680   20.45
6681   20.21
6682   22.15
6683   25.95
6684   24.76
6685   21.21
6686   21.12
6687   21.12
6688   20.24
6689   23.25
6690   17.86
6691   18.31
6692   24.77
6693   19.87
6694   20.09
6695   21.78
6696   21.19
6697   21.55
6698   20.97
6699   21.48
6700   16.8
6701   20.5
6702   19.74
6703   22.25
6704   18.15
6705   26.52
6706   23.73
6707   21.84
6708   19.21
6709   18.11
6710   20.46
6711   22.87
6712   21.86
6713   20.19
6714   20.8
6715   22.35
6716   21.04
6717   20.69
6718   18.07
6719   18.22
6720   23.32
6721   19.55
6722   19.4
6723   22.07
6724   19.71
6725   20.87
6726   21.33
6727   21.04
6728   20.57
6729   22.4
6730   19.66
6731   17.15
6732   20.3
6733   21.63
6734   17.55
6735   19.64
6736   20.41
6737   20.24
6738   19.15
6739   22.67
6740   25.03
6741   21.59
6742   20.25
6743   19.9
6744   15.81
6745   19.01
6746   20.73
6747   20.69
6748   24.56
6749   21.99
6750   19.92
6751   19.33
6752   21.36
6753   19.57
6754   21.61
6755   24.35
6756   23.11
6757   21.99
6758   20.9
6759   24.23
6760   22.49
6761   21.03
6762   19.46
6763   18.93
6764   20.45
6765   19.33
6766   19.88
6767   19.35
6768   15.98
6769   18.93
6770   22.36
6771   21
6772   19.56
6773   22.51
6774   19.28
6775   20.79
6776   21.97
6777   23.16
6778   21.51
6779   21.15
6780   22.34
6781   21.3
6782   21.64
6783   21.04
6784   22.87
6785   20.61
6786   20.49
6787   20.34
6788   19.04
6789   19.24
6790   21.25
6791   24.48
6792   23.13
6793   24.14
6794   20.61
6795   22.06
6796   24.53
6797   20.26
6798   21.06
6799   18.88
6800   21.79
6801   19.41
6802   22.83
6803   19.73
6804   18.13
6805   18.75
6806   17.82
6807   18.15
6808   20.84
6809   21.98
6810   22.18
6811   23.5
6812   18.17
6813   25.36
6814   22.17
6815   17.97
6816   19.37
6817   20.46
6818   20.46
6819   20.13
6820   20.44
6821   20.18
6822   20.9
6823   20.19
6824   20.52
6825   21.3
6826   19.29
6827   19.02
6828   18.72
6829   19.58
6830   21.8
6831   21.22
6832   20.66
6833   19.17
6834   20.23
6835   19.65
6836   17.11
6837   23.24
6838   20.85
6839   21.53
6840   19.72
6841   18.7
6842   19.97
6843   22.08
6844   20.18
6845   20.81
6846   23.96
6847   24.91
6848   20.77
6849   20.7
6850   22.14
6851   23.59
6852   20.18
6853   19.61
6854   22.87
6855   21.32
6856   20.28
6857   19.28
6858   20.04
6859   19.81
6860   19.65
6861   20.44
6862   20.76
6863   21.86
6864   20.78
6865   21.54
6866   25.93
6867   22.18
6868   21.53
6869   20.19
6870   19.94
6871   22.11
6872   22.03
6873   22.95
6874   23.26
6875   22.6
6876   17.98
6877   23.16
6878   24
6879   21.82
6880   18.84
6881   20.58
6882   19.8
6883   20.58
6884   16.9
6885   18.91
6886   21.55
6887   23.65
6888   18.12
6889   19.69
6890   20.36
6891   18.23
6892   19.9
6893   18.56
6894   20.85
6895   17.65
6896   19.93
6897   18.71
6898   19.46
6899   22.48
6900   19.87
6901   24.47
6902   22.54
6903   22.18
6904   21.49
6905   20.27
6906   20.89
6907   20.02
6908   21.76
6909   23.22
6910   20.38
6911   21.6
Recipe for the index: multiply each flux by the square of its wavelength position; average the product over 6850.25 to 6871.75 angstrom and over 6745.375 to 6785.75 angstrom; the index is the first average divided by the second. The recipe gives 1.03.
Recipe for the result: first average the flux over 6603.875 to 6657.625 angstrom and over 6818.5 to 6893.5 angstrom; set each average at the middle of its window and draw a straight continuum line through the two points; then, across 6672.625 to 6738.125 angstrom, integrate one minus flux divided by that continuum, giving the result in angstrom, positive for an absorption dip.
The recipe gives 1.98 angstrom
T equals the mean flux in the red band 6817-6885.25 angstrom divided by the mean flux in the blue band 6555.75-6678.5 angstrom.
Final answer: 0.95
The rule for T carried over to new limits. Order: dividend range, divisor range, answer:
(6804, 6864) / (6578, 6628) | 0.93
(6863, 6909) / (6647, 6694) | 0.96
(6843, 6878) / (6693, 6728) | 1.03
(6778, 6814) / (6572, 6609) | 0.95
